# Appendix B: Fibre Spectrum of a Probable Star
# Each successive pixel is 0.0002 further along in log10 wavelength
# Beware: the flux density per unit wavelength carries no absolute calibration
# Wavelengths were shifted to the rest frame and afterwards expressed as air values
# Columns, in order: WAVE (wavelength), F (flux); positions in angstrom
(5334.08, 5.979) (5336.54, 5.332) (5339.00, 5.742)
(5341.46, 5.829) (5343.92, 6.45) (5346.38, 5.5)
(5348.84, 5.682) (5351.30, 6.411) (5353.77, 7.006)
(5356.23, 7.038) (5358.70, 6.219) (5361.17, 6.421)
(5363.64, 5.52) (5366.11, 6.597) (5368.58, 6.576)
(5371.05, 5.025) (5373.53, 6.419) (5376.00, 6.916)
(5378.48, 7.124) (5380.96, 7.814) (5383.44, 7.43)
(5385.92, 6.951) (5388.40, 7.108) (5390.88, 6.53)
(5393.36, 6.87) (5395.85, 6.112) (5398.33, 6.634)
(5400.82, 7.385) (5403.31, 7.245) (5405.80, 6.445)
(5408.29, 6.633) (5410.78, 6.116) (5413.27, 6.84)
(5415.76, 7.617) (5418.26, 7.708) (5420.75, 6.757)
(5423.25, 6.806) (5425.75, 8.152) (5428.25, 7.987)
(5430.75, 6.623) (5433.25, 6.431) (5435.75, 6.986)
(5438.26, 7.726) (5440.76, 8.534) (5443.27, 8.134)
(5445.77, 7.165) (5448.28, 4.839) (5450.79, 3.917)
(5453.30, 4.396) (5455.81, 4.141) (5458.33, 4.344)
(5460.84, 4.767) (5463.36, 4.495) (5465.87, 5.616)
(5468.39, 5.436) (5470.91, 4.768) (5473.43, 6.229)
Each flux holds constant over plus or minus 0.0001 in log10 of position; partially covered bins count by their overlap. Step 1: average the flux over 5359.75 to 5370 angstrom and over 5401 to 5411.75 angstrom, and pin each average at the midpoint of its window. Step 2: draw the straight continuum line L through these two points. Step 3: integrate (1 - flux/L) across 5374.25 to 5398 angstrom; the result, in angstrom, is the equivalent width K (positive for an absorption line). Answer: -1.8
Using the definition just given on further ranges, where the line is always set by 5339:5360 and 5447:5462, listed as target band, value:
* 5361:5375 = -0.4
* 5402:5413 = -3.0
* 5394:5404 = -2.7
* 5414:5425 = -4.9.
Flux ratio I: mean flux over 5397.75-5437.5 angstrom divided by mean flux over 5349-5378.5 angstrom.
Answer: 1.10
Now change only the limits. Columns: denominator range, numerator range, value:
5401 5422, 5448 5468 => 0.66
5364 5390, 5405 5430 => 1.05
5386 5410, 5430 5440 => 1.04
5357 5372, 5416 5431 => 1.21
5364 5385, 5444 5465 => 0.73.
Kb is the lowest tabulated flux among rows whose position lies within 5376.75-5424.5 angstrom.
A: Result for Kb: 6.112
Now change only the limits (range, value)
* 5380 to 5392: 6.53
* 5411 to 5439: 6.431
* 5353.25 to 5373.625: 5.025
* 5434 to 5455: 3.917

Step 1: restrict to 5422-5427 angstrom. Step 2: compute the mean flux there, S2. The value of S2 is 7.47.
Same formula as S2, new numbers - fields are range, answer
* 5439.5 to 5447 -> 7.96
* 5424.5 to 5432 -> 7.59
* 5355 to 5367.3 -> 6.36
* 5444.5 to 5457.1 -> 4.9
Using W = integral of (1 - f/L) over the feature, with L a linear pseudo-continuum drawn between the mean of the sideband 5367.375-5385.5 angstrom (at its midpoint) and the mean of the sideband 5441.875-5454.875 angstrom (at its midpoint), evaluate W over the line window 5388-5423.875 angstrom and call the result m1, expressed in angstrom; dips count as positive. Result -3.0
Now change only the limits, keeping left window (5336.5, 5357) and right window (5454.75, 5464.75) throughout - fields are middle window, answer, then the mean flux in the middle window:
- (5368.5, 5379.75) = -1.3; 6.4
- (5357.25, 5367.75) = -0.6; 6.22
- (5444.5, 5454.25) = -1.0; 5.11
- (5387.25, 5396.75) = -2.1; 6.67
